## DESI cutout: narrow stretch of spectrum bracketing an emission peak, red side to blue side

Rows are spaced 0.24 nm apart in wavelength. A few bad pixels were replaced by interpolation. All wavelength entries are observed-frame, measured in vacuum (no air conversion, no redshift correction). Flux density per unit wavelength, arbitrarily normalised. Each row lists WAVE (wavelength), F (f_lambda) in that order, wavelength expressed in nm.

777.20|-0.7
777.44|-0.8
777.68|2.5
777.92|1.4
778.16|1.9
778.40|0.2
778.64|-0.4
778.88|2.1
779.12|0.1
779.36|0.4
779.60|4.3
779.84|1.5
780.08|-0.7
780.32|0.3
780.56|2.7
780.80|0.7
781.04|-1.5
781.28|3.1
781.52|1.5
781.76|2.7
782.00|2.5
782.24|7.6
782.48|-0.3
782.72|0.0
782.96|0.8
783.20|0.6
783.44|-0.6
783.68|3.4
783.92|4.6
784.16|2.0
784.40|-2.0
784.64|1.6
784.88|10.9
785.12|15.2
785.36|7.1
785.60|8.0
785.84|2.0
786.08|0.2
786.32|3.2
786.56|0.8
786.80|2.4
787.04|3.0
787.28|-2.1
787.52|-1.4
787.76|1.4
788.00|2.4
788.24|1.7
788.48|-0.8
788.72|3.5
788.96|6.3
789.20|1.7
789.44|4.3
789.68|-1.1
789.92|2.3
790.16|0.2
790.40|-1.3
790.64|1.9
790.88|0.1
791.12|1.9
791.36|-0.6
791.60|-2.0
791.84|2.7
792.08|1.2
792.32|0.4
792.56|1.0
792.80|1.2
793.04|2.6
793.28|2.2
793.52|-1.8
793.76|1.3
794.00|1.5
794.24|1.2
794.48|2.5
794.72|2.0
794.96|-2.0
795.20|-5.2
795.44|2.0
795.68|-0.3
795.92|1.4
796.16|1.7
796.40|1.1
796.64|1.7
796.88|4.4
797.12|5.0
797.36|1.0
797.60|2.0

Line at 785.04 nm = H-gamma 4340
